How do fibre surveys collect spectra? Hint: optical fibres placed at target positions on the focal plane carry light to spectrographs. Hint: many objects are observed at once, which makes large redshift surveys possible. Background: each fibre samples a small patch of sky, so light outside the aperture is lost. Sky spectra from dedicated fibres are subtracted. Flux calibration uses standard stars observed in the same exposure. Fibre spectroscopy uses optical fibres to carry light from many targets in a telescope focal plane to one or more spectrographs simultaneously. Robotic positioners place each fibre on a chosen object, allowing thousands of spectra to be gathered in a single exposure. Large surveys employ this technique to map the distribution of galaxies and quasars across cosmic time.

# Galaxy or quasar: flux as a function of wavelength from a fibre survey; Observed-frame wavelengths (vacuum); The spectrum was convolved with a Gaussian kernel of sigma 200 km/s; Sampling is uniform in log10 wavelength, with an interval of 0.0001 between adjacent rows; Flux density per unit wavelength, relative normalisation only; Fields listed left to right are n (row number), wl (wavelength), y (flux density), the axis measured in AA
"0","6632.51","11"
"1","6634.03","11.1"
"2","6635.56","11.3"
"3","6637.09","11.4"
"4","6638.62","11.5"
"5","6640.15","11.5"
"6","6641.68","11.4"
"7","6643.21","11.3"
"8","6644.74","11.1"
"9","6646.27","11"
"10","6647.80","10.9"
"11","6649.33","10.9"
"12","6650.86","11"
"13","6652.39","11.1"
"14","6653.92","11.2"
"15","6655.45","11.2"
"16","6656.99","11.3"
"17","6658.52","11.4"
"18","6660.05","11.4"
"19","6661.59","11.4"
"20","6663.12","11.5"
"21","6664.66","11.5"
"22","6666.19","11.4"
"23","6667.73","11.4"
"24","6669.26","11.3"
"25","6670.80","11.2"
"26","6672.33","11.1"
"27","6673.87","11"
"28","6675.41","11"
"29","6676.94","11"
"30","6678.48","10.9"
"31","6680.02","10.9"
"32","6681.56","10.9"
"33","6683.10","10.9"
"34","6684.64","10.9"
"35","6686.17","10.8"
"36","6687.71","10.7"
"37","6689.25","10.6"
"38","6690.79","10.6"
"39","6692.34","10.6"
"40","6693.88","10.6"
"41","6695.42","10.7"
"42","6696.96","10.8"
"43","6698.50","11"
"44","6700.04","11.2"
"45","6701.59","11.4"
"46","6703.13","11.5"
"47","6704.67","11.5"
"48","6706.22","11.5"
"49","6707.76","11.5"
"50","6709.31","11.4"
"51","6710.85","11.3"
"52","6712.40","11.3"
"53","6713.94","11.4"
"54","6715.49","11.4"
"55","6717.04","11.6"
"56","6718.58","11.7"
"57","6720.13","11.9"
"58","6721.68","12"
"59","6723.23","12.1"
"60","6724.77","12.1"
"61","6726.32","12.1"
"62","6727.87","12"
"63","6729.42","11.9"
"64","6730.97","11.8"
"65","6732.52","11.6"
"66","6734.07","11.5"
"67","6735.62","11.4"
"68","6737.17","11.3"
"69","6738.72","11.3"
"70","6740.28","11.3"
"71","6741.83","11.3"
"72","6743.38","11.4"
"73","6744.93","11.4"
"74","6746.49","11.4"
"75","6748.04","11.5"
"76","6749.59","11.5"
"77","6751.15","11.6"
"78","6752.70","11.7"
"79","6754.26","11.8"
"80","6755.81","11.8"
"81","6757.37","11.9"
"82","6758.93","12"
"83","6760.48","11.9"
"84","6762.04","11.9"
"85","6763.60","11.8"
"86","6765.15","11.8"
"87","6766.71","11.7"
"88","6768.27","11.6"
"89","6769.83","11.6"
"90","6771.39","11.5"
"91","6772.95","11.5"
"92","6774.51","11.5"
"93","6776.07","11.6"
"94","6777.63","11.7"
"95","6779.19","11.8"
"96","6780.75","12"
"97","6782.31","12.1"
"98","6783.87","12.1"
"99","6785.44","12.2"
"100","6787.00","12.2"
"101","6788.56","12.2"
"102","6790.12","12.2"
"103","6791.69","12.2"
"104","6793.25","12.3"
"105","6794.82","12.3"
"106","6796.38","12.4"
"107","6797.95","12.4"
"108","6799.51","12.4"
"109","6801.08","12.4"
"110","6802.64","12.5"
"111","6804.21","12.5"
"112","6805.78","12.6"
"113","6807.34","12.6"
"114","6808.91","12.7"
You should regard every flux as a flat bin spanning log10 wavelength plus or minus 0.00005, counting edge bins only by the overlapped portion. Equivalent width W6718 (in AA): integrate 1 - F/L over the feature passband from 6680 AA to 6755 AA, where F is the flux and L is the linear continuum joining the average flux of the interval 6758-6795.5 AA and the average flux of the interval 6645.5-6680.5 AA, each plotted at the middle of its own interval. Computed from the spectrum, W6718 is 1.1 AA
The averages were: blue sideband 11.2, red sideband 11.9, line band 11.4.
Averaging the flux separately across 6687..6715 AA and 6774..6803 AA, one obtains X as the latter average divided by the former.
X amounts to 1.09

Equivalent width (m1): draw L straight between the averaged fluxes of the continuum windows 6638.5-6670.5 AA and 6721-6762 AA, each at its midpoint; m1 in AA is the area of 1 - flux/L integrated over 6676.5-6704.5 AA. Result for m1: 1.3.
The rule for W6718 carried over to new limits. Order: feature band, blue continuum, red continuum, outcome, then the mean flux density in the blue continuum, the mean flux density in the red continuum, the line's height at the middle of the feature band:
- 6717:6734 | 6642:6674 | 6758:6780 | -0.5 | 11.2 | 11.7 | 11.5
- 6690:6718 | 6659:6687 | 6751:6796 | 0.5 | 11.1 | 11.9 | 11.4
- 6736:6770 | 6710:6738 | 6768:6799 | 0.6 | 11.7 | 12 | 11.8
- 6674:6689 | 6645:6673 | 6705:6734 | 0.7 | 11.2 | 11.7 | 11.4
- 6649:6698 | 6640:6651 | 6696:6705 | 0.6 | 11.1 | 11.2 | 11.2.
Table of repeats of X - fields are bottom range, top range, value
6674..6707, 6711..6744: 1.06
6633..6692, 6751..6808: 1.08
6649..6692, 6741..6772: 1.05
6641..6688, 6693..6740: 1.03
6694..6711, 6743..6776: 1.04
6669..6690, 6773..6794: 1.10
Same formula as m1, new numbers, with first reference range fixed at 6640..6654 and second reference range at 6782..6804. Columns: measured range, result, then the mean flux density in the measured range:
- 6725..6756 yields 0.7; 11.6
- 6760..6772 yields 0.3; 11.7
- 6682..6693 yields 0.7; 10.7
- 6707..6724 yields 0.1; 11.6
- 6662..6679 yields 0.1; 11.2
